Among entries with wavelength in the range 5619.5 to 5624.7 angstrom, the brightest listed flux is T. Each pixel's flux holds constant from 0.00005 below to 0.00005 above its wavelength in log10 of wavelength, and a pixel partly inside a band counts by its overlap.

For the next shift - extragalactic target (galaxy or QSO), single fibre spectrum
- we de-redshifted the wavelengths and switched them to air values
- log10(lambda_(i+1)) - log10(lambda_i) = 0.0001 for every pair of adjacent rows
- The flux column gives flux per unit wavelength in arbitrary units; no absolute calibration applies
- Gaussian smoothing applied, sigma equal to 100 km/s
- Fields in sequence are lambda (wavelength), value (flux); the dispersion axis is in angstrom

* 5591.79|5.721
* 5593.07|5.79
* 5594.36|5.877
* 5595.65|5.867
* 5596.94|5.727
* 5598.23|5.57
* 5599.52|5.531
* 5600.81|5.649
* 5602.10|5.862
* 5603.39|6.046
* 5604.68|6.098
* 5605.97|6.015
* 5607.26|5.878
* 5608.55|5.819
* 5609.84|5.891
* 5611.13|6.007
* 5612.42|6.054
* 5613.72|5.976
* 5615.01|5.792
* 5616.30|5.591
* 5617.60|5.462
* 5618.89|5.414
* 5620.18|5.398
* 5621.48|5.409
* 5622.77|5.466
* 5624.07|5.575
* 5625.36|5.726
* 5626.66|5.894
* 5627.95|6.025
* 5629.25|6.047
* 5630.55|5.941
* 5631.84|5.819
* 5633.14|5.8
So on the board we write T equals 5.575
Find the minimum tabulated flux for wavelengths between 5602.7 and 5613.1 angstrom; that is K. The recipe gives 5.819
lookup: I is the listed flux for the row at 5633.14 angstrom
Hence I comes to 5.8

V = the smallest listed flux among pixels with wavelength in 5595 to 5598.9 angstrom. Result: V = 5.57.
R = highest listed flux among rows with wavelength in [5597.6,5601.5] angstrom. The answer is 5.649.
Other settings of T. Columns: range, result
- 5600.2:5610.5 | 6.098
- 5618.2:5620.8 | 5.414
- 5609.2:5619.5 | 6.054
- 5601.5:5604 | 6.046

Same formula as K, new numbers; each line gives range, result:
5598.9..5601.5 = 5.531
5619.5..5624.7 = 5.398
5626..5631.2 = 5.894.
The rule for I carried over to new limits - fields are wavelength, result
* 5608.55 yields 5.819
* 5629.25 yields 6.047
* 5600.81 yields 5.649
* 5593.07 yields 5.79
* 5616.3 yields 5.591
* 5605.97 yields 6.015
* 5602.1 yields 5.862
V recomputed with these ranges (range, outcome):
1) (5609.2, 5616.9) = 5.591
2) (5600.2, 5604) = 5.649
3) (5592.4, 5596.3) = 5.79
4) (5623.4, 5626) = 5.575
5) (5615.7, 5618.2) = 5.462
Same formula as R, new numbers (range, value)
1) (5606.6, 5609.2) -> 5.878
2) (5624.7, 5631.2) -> 6.047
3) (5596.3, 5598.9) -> 5.727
